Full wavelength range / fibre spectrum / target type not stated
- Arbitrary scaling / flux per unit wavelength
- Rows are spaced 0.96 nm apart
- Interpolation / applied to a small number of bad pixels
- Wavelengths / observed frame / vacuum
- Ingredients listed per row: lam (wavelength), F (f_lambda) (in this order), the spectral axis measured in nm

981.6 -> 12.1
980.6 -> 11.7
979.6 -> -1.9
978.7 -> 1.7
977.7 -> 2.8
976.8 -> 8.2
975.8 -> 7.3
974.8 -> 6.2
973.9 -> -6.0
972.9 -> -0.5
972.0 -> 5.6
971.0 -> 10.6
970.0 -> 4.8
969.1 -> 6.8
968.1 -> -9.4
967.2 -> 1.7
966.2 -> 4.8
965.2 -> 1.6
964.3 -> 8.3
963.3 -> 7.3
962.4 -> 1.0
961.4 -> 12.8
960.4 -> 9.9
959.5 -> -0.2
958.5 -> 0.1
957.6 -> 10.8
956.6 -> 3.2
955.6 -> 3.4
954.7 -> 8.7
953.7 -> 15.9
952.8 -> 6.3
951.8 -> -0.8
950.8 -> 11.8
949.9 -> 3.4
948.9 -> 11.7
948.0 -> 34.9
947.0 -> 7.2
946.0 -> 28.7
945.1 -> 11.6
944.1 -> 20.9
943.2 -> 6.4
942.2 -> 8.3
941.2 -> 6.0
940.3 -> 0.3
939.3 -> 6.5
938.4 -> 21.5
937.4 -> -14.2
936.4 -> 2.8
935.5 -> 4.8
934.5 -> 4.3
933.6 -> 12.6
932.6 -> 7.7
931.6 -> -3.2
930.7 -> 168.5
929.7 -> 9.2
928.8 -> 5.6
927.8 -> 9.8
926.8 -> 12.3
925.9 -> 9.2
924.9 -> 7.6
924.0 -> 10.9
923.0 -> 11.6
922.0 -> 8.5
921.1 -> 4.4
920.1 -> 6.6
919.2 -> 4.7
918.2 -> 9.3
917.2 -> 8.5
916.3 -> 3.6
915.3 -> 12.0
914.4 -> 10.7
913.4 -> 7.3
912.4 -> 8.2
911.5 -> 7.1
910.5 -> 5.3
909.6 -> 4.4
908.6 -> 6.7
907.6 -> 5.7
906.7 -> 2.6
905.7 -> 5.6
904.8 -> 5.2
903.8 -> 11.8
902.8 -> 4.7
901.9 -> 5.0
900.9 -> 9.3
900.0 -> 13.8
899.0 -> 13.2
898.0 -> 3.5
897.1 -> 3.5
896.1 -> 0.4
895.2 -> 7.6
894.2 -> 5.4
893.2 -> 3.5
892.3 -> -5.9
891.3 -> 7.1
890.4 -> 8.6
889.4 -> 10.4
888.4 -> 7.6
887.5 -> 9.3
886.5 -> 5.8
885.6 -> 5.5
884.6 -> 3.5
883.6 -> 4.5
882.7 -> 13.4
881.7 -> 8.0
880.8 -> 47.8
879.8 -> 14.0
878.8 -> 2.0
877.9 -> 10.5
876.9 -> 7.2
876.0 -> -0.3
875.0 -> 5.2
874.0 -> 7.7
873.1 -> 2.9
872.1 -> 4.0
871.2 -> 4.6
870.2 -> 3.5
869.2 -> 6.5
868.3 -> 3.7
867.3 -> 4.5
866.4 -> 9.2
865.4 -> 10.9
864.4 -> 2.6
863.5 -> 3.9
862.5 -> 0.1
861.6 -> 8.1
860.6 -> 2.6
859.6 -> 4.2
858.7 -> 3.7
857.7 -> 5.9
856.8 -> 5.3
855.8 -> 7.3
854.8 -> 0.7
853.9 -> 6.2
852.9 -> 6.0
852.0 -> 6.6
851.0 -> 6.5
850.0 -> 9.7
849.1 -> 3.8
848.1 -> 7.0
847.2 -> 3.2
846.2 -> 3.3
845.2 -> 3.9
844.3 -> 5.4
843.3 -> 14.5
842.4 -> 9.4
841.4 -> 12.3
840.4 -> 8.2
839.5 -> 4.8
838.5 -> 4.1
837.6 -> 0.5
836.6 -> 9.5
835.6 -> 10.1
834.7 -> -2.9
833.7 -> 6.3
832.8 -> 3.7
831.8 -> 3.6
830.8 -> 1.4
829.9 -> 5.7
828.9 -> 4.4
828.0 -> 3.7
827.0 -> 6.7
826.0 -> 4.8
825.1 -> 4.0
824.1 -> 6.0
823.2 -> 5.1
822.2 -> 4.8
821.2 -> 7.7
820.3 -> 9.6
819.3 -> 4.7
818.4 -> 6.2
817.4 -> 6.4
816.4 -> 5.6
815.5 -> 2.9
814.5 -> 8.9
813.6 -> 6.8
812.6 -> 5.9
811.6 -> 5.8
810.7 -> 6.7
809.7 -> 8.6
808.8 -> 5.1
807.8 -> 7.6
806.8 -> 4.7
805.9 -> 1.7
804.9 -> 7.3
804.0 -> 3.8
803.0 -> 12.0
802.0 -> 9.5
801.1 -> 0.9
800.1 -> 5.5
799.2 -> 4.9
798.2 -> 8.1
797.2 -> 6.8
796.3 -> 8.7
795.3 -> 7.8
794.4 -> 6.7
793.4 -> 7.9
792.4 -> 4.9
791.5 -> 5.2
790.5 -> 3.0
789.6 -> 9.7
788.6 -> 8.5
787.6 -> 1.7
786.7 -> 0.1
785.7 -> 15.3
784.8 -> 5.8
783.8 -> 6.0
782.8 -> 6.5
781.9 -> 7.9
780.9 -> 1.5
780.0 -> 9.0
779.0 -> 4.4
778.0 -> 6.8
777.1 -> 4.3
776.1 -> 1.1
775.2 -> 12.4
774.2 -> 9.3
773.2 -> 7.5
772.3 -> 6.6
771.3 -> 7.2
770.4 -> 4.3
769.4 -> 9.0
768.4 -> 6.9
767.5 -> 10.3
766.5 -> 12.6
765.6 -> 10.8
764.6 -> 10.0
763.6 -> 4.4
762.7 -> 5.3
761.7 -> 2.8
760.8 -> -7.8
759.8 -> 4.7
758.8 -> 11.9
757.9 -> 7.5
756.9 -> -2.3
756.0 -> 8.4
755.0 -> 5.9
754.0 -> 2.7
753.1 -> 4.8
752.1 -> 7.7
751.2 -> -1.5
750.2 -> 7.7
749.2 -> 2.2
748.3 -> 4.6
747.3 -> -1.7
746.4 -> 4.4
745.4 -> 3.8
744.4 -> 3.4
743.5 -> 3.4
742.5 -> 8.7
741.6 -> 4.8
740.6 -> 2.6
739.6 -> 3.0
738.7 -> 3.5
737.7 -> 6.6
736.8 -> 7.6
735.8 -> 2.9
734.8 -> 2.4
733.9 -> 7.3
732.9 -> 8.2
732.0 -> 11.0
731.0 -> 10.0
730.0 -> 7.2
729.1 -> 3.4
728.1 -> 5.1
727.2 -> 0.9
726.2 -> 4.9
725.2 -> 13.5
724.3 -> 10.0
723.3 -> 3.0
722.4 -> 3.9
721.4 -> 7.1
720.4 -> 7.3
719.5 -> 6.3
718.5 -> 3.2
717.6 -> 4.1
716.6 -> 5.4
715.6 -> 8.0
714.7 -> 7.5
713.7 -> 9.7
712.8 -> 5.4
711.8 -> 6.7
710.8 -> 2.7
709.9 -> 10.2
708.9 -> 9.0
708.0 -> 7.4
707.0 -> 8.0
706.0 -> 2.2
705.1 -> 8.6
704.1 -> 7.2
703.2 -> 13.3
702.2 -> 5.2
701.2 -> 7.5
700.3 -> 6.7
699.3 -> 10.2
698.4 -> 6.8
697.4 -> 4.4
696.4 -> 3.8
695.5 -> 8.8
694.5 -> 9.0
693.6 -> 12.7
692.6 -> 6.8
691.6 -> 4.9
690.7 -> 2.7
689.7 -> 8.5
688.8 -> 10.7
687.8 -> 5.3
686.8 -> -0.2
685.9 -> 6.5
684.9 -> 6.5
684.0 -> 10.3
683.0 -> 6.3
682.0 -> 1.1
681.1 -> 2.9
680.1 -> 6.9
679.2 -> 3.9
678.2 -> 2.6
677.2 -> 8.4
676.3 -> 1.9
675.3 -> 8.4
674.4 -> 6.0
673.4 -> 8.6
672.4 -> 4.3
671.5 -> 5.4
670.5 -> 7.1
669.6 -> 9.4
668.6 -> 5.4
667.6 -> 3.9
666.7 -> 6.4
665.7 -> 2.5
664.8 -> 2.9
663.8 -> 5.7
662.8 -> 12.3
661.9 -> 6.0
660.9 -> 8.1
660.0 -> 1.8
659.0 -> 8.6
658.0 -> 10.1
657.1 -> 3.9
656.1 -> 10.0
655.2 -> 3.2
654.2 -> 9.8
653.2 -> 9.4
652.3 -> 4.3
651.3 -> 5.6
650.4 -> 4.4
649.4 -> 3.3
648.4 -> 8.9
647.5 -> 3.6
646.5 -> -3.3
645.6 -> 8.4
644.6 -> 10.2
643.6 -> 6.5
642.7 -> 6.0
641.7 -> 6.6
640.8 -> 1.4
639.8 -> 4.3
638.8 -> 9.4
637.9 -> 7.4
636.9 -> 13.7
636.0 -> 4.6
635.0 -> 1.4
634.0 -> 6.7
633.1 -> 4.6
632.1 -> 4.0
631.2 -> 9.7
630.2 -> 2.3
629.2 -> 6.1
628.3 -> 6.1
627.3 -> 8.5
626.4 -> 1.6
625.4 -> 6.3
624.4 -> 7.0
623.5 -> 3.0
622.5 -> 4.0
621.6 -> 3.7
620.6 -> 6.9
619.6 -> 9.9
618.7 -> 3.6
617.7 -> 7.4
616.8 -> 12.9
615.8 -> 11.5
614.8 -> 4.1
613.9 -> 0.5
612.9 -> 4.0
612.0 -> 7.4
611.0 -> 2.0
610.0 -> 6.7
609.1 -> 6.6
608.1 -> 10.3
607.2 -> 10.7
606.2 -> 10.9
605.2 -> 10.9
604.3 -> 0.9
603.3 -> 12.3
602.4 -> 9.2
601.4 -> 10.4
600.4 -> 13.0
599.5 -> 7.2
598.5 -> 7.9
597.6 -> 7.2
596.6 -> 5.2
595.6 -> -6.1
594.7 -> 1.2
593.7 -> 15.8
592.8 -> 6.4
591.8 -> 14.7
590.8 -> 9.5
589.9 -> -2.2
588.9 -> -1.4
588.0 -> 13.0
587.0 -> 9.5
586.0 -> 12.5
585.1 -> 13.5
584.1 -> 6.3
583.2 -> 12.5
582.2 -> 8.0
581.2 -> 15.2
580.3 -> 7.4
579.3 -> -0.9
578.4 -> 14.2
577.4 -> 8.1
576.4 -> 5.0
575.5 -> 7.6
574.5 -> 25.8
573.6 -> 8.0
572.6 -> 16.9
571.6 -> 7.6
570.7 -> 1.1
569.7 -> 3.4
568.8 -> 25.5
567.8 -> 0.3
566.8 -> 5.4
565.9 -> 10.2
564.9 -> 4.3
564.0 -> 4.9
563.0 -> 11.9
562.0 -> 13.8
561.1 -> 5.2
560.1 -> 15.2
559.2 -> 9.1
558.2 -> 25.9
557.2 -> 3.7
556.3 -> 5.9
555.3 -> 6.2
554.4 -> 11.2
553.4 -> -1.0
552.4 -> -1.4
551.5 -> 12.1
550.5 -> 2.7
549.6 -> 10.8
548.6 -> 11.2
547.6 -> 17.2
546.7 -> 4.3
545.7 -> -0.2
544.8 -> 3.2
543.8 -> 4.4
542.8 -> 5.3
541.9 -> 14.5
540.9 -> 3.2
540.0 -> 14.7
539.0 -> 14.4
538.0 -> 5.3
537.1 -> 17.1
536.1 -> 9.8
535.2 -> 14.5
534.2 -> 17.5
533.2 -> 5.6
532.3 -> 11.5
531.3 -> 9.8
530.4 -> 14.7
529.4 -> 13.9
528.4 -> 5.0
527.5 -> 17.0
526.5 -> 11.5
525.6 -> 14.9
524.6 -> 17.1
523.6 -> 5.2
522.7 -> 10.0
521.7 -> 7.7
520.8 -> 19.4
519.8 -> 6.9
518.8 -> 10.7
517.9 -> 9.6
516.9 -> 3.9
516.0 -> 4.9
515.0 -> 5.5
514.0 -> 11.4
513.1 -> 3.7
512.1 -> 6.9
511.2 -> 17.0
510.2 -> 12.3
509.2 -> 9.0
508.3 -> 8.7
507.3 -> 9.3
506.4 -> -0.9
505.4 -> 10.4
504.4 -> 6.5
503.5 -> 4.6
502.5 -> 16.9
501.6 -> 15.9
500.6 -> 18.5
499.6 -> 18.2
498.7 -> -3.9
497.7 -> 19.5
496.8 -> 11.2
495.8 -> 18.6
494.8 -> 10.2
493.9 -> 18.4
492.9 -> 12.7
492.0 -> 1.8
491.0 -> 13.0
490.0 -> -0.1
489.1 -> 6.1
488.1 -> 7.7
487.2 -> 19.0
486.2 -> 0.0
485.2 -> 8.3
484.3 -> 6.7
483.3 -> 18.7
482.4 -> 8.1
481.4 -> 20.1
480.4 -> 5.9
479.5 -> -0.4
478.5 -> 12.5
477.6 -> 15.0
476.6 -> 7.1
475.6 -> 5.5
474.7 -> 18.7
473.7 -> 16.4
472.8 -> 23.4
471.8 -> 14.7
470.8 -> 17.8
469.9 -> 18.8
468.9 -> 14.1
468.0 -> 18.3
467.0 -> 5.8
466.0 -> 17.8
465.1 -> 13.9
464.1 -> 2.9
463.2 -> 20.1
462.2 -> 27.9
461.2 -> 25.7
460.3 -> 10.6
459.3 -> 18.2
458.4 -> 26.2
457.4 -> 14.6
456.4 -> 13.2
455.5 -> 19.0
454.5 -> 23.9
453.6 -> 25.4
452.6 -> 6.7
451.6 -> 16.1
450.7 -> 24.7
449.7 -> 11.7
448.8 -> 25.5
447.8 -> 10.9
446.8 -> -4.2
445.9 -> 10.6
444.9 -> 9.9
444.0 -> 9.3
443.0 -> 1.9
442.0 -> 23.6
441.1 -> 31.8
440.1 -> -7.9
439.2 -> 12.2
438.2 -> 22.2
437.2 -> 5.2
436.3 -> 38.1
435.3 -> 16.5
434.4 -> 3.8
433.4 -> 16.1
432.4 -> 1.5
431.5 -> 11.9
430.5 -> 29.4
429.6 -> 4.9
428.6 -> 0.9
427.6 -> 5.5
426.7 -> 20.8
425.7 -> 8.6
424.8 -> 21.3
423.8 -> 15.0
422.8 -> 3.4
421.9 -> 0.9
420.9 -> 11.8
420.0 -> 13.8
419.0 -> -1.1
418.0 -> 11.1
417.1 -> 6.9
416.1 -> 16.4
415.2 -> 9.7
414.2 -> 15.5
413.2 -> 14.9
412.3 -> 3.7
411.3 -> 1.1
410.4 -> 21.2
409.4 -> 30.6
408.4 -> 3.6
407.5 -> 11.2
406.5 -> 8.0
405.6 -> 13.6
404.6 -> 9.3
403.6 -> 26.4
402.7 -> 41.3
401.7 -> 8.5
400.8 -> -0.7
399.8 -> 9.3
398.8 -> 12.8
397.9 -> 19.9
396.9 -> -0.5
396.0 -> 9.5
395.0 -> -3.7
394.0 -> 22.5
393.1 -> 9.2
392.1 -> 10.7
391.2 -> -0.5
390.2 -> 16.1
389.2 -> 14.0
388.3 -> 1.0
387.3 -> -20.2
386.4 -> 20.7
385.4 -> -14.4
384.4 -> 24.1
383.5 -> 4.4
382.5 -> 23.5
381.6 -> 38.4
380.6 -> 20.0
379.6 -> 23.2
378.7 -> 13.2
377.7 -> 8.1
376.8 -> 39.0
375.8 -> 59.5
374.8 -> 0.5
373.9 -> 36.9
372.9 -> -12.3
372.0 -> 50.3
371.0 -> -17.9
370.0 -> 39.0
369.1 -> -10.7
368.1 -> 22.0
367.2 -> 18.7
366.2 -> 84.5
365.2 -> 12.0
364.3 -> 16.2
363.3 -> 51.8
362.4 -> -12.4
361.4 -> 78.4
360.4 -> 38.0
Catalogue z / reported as 1.362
